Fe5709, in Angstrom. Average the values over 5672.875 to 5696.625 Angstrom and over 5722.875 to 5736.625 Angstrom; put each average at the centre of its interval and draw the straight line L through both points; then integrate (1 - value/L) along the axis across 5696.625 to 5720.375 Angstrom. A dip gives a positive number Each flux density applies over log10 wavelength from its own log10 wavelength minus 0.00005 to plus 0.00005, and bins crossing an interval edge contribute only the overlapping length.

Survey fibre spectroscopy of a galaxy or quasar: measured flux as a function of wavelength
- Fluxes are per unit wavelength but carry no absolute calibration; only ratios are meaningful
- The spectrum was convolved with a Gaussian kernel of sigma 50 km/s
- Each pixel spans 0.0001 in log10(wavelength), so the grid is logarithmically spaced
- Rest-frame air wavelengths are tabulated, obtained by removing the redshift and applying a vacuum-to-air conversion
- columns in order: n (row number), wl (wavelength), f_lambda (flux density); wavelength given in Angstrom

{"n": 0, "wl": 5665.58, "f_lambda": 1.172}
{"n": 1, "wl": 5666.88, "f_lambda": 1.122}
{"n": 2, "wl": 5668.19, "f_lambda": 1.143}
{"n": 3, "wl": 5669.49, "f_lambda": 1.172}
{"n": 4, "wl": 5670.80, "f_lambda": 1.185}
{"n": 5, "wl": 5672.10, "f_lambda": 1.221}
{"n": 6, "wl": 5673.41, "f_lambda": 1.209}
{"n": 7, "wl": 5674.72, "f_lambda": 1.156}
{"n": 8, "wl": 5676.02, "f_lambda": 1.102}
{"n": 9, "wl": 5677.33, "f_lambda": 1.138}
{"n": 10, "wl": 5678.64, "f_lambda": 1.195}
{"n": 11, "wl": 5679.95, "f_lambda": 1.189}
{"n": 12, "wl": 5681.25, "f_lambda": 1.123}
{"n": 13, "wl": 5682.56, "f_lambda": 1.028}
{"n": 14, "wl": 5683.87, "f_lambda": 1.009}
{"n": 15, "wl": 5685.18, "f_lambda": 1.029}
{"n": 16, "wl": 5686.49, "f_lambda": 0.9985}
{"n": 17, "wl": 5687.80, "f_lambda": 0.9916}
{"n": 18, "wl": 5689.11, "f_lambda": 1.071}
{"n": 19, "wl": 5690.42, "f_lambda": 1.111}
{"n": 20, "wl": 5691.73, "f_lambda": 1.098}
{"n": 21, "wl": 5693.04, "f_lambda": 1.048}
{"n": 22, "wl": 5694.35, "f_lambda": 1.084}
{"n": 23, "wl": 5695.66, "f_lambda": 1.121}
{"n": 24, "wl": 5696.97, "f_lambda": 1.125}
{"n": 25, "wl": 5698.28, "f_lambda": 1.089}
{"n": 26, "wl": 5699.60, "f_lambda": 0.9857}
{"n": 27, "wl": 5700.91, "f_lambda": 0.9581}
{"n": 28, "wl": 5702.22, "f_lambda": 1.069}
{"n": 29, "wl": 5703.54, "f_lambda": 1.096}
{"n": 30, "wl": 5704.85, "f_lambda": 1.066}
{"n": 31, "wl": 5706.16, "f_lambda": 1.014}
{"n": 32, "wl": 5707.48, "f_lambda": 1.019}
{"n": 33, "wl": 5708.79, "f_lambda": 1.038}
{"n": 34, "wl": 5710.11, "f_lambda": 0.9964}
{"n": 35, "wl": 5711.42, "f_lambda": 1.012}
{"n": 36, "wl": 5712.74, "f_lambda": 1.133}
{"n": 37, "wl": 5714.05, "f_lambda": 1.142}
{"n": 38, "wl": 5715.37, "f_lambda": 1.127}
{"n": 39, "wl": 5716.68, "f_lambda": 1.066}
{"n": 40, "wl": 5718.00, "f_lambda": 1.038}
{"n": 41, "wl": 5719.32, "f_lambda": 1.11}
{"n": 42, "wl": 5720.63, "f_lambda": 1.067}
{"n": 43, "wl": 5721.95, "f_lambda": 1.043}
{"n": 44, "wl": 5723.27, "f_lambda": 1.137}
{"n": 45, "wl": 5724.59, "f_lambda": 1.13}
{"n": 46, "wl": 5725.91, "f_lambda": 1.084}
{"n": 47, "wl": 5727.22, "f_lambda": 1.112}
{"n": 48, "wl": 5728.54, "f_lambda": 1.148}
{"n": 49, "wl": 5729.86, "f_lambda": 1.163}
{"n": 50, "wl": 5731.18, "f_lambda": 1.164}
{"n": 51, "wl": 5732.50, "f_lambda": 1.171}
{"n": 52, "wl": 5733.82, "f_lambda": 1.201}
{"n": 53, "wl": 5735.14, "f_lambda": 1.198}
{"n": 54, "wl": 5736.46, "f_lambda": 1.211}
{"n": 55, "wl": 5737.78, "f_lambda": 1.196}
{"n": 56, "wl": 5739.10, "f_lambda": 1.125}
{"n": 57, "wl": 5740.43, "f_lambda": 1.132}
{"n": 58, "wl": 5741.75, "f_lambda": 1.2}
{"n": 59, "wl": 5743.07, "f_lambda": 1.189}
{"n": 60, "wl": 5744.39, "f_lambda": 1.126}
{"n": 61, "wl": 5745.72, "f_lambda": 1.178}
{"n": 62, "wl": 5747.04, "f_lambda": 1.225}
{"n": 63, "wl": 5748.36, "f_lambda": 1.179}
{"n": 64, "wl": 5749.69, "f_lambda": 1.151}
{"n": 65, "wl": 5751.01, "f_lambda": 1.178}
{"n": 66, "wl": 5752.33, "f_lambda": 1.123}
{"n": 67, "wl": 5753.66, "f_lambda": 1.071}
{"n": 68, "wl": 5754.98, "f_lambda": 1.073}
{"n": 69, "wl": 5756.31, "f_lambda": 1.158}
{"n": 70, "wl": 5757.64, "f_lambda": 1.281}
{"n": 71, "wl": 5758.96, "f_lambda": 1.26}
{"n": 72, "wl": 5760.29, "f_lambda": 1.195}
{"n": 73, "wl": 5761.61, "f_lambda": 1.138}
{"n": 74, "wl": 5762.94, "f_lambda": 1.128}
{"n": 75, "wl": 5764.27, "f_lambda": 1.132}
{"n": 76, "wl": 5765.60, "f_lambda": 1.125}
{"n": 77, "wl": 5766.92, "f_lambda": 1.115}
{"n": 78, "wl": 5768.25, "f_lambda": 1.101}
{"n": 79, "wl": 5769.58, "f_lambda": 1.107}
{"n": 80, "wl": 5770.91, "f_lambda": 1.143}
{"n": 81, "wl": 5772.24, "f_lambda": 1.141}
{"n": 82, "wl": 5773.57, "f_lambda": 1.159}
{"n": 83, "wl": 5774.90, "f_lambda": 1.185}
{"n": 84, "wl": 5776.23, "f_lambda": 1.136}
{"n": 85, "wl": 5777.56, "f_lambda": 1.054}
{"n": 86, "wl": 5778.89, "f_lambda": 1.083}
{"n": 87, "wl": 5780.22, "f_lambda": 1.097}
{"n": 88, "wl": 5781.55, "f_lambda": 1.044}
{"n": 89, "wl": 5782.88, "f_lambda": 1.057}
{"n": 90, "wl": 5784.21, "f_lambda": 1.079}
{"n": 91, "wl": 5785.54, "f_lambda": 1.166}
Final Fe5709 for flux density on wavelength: 1.4 Angstrom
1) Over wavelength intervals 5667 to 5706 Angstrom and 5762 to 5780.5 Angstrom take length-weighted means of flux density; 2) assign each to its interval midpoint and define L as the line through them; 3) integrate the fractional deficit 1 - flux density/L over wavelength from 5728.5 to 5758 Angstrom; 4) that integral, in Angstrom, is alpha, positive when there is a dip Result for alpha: -1.39 Angstrom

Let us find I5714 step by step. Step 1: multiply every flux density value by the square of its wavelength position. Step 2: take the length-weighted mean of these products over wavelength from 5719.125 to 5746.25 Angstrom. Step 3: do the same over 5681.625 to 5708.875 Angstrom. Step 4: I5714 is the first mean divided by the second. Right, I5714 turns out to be 1.11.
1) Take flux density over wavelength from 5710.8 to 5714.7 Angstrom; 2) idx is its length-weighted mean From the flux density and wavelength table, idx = 1.1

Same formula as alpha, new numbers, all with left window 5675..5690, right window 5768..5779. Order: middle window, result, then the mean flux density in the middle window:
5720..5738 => -0.6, 1.14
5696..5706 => 0.3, 1.06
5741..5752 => -0.6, 1.18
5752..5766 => -0.4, 1.15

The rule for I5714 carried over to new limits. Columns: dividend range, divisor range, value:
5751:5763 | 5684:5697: 1.12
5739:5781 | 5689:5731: 1.08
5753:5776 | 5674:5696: 1.08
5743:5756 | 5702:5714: 1.11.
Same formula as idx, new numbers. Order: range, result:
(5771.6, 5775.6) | 1.16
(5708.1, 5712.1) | 1.02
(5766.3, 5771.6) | 1.12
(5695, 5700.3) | 1.08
